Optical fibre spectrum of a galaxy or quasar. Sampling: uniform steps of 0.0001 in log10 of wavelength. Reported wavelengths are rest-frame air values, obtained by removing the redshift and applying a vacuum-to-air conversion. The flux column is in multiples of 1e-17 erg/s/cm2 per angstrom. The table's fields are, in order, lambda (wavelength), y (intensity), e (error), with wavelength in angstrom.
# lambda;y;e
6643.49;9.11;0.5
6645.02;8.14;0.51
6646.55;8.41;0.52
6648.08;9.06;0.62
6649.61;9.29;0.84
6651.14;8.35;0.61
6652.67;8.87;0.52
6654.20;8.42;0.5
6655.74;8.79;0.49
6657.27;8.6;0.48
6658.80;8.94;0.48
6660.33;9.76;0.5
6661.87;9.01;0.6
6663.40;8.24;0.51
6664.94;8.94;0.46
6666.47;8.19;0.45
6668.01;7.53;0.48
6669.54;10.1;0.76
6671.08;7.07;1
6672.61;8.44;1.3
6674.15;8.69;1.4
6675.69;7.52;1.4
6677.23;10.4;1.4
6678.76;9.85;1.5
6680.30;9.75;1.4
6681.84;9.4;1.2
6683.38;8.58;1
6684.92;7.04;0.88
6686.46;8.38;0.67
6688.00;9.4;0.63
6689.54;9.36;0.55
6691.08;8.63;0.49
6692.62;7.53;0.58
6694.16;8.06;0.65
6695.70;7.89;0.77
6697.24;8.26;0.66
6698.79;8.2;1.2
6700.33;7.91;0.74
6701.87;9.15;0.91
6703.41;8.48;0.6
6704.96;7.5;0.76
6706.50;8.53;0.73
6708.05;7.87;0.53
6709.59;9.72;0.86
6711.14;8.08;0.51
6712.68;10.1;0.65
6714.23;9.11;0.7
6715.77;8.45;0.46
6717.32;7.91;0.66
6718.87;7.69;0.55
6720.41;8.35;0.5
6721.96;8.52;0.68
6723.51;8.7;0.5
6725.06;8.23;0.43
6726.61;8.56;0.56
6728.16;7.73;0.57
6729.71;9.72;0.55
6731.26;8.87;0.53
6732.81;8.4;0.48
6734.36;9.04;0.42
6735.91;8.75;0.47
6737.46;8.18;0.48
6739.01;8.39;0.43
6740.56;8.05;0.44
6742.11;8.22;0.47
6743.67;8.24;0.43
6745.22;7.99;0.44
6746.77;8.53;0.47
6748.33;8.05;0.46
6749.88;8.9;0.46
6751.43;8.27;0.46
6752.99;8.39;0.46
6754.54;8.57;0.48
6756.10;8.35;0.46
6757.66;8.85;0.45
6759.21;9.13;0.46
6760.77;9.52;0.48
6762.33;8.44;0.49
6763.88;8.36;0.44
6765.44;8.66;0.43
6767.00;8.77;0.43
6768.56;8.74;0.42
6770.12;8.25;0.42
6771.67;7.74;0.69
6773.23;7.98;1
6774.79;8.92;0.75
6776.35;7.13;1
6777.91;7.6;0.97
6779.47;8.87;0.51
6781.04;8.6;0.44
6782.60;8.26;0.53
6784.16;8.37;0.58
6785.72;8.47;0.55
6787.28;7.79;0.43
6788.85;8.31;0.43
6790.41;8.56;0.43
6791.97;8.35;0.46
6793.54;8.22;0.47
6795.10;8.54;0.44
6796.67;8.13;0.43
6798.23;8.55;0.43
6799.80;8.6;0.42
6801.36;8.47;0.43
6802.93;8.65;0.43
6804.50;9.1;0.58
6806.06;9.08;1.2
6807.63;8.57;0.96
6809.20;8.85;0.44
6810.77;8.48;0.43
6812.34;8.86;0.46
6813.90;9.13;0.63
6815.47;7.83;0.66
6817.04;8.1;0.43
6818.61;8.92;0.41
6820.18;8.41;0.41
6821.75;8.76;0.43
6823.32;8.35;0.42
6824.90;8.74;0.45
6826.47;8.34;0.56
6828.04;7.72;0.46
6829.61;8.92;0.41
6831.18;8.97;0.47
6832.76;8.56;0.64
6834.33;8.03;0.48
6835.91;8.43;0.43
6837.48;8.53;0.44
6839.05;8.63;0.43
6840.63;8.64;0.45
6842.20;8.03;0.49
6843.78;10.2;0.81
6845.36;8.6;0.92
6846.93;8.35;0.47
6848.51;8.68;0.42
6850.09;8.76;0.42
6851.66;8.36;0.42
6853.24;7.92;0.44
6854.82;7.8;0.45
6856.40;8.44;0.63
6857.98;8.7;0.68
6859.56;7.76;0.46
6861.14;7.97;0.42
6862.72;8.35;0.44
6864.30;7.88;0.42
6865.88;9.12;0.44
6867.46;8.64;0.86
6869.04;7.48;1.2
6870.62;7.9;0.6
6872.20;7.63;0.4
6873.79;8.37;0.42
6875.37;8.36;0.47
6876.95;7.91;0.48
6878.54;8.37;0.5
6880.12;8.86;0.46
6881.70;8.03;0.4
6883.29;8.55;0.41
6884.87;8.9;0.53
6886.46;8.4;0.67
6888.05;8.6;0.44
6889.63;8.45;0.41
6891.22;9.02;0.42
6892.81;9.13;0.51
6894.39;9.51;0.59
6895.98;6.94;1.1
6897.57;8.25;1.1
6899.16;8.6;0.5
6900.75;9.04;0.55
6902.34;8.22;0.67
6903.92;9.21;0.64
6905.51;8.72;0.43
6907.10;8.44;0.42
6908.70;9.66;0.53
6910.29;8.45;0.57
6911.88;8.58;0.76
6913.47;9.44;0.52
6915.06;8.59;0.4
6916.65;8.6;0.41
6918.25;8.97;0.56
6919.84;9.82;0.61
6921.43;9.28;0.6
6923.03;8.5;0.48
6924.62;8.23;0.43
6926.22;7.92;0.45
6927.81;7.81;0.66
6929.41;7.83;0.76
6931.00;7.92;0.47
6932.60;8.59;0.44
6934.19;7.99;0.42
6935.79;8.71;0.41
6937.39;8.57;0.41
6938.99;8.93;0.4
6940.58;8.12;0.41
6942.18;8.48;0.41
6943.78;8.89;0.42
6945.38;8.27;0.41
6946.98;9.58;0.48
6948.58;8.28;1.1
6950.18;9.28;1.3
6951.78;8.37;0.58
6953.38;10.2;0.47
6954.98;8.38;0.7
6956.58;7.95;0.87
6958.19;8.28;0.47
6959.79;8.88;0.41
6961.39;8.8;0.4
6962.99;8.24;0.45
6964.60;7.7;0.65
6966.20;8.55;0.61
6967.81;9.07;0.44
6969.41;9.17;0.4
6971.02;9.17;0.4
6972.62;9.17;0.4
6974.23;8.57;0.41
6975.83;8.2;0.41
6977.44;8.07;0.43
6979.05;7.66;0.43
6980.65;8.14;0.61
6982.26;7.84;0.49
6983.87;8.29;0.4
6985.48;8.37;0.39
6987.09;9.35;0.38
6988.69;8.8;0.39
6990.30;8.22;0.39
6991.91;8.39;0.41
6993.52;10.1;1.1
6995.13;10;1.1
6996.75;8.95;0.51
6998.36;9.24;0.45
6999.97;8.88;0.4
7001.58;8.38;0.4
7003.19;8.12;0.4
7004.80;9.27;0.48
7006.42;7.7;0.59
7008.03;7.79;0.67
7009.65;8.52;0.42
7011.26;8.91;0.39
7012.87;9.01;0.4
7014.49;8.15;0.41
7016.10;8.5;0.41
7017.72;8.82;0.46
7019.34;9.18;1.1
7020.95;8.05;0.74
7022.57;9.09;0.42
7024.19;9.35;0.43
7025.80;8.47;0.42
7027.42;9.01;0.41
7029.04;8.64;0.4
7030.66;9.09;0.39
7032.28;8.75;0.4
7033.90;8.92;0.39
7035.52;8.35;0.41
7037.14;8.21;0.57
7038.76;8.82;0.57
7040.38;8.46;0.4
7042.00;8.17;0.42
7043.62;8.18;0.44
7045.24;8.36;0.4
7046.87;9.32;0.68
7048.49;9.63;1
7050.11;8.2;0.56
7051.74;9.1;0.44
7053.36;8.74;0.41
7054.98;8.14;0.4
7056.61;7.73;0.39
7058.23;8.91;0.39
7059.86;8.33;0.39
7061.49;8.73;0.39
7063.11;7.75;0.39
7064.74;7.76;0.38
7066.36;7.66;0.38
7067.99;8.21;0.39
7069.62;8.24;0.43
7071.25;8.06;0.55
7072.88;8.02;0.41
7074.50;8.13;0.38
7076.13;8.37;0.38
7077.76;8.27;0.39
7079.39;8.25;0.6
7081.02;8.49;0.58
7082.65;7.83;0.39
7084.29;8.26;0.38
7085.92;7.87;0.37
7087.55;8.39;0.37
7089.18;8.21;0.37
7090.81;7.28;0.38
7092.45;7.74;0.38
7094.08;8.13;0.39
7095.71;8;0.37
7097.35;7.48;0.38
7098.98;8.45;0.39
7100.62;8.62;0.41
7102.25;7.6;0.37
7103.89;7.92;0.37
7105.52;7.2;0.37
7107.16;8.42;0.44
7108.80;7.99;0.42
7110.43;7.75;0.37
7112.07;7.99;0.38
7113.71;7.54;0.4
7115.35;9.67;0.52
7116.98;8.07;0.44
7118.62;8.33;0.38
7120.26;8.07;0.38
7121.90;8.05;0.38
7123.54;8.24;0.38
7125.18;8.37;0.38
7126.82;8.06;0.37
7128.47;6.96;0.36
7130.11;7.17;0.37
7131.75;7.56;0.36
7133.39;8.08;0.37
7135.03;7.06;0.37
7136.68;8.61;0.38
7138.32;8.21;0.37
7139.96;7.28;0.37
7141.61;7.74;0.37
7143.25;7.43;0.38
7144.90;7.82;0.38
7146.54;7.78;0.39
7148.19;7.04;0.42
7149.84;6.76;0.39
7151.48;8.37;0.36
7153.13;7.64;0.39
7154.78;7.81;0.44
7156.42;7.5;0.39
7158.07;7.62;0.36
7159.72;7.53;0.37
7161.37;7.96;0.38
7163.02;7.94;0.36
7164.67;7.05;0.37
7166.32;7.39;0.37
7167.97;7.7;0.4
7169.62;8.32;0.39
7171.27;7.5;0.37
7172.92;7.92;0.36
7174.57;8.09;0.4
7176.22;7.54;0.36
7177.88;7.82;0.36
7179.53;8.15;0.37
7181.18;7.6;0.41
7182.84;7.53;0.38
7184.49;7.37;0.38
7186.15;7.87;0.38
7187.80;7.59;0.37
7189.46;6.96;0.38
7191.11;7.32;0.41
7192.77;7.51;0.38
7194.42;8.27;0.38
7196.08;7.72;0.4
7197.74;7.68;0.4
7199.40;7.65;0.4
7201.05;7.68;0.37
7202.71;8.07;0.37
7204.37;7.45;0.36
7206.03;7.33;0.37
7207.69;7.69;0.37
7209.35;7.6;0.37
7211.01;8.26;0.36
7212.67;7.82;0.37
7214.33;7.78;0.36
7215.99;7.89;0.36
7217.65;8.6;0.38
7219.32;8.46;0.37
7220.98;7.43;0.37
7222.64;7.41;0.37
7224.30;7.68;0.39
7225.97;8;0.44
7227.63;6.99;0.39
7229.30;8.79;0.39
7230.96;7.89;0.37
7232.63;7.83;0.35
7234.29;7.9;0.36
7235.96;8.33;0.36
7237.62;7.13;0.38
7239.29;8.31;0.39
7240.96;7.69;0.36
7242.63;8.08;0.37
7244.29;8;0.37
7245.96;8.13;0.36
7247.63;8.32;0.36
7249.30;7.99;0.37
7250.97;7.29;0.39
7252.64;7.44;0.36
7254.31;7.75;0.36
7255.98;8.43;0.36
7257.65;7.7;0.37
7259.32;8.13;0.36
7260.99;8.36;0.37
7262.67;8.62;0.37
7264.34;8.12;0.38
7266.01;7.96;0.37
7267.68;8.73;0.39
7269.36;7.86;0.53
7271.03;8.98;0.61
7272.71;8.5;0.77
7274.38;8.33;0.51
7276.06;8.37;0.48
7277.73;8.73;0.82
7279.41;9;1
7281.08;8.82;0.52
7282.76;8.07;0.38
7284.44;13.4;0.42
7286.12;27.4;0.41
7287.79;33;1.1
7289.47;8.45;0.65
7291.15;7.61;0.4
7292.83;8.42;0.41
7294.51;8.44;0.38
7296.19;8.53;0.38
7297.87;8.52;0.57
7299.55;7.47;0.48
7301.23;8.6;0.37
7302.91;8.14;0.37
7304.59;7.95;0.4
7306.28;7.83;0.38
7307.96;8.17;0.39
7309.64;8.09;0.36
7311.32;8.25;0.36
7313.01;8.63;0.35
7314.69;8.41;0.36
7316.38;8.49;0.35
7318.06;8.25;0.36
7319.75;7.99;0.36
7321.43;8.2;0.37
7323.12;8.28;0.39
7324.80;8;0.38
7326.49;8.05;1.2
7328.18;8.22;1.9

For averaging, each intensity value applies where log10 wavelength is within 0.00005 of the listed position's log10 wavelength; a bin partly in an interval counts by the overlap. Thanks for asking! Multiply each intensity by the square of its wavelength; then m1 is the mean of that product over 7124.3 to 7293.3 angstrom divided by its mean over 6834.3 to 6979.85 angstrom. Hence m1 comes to 1.07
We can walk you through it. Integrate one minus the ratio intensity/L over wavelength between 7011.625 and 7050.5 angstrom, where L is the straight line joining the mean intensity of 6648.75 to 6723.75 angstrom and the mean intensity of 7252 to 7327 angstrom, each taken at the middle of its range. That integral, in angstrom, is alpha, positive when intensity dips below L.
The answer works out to 1.41 angstrom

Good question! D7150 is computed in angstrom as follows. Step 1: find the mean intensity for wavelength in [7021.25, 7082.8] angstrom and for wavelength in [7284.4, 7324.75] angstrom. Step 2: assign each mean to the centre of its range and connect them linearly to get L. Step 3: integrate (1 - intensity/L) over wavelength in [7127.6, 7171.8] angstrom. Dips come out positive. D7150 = 7.3 angstrom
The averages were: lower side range 8.47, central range 7.62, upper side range 10.2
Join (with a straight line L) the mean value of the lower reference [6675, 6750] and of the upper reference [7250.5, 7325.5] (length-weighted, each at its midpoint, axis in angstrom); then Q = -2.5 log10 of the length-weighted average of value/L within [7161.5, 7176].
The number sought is 0.18 mag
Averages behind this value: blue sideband 8.53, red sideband 9.34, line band 7.74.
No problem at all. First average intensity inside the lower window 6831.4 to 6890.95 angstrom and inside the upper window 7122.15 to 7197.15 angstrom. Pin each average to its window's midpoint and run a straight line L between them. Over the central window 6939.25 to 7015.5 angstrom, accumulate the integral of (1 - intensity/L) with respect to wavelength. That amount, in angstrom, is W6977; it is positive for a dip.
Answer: -4.9 angstrom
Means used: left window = 8.39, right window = 7.69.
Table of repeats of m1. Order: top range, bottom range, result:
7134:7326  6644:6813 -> 1.13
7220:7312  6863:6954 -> 1.16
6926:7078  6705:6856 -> 1.07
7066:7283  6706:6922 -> 1.03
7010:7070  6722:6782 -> 1.10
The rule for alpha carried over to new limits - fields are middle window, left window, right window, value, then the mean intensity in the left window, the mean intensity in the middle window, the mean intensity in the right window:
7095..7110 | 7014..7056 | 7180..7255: 0.7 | 8.68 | 7.96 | 7.78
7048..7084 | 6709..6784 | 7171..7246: -1.3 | 8.49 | 8.28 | 7.79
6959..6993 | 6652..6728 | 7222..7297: 1.5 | 8.58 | 8.52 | 9.23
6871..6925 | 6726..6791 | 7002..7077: -1.1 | 8.44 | 8.63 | 8.5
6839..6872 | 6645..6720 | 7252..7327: 1.7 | 8.61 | 8.37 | 9.35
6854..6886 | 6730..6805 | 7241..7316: 1.4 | 8.45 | 8.25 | 9.32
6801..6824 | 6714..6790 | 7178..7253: -0.8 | 8.42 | 8.64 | 7.79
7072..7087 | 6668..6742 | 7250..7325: 1.5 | 8.55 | 8.17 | 9.34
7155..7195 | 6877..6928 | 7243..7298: 7.6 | 8.66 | 7.67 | 9.75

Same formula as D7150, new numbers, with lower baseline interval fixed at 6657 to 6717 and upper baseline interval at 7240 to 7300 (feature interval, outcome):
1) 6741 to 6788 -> 1.9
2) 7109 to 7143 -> 5.2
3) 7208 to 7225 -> 2.9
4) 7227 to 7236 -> 1.5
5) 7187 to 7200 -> 2.6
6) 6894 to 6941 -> 2.2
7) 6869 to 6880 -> 1.0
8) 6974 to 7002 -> 1.5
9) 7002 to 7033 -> 1.8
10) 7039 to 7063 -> 1.8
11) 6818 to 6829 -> 0.5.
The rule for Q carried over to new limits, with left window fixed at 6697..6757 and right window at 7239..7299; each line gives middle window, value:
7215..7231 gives 0.20 mag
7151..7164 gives 0.20 mag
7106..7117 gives 0.14 mag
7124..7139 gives 0.19 mag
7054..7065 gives 0.12 mag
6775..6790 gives 0.05 mag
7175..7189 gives 0.22 mag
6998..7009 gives 0.07 mag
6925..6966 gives 0.06 mag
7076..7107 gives 0.15 mag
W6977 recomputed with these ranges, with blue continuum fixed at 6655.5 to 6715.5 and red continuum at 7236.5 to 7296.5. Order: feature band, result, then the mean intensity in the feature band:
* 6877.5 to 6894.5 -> 0.6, 8.67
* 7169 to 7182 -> 2.2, 7.86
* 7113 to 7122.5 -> 1.0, 8.31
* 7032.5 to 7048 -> 1.1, 8.56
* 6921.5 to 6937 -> 1.4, 8.23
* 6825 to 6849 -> 0.8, 8.58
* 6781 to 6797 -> 0.9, 8.32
